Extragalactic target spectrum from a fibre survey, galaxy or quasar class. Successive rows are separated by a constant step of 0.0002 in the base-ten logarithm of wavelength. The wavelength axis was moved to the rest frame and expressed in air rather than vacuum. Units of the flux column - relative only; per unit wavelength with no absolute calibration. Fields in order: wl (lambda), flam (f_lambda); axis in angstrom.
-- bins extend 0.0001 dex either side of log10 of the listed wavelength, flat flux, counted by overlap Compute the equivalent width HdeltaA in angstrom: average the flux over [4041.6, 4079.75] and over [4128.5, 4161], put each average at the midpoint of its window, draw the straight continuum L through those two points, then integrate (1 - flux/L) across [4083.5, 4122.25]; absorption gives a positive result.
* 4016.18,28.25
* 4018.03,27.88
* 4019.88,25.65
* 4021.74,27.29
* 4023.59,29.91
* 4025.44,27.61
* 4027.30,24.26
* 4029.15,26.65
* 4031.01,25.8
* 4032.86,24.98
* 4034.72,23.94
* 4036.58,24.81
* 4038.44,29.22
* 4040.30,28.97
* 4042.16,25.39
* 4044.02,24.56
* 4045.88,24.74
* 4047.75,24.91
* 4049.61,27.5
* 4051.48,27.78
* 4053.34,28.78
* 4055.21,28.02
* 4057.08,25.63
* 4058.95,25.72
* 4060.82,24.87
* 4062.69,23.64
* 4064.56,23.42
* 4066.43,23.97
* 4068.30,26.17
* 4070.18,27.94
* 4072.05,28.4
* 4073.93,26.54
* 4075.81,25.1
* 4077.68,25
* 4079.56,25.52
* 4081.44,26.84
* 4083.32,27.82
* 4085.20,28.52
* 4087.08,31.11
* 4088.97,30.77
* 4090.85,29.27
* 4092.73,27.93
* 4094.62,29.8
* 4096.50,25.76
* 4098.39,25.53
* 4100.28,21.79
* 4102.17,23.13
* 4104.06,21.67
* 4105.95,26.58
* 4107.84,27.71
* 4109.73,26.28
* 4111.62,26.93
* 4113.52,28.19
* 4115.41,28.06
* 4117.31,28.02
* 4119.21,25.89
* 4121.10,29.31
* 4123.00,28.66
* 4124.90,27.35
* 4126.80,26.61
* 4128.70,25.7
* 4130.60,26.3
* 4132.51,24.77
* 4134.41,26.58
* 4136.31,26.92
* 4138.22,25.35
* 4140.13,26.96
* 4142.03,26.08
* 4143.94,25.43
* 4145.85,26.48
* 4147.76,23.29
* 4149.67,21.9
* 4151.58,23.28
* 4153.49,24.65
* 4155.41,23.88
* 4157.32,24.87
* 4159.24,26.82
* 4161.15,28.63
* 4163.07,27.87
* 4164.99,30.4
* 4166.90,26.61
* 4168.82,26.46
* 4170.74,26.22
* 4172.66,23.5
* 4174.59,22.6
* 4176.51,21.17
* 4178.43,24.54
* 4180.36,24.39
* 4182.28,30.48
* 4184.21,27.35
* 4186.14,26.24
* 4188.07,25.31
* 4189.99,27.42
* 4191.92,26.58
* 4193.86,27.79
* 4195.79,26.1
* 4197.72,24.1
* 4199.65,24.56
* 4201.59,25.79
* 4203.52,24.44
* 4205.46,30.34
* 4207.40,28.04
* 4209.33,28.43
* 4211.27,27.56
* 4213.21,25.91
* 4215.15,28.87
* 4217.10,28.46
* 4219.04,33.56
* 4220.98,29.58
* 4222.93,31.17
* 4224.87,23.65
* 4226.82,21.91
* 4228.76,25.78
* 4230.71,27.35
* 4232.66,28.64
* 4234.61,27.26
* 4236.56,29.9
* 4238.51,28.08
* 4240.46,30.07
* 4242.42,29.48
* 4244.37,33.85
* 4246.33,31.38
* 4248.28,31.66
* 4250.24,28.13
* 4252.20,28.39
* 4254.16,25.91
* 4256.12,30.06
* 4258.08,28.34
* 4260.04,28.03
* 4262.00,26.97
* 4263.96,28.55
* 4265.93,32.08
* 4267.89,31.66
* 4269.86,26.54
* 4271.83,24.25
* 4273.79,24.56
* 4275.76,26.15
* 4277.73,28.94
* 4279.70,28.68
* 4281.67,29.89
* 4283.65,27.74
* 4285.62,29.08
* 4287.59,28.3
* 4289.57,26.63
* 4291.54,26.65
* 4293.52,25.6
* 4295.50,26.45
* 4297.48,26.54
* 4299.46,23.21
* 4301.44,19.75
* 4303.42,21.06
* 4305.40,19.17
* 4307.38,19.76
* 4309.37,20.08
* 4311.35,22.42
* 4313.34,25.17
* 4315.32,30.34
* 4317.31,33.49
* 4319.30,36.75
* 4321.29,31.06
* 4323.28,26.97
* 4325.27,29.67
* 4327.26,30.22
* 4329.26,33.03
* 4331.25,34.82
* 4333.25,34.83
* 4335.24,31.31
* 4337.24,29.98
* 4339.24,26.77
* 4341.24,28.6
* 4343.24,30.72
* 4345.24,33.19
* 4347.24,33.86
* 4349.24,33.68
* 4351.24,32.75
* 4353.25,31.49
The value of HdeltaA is -2.30 angstrom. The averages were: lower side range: 25.9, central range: 27.1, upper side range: 25.3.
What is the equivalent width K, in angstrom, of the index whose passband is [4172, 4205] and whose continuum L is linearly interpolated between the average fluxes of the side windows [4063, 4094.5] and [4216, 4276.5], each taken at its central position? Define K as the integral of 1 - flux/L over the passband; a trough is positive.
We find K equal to 2.9 angstrom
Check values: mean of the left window 27.1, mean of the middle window 25.5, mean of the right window 28.4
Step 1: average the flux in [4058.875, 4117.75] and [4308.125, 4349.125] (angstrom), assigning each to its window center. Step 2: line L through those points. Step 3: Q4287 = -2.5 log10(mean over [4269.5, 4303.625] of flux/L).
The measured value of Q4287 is 0.13 mag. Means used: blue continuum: 26.5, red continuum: 30.2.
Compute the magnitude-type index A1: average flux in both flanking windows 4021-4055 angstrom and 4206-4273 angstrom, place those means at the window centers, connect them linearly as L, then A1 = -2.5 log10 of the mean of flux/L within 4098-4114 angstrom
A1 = 0.08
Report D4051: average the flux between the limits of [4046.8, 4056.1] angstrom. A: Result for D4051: 27.4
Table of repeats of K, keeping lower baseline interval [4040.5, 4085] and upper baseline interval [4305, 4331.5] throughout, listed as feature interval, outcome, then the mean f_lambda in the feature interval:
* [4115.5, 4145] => -0.1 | 26.7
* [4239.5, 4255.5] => -1.4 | 29.8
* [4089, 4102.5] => -0.1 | 26.6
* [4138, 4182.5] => 2.4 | 25.4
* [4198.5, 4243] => -0.7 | 27.7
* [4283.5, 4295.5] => 0.3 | 27.2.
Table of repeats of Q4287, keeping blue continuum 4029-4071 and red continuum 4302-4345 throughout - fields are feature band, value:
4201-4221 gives -0.034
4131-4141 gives 0.026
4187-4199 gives 0.043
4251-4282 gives -0.005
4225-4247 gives -0.026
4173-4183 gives 0.113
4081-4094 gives -0.106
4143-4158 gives 0.113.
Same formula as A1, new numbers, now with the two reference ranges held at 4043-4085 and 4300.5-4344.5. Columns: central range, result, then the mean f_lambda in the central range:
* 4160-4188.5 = 0.03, 26.1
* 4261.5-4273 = -0.03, 28.3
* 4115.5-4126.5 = -0.05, 27.8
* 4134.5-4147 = 0.02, 26.2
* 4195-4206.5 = 0.05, 25.9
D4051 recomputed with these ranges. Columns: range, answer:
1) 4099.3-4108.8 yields 24.2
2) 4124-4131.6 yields 26.5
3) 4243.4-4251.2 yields 31.3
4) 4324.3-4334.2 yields 32.5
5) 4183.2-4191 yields 26.6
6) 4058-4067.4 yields 24.3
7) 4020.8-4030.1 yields 27.1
